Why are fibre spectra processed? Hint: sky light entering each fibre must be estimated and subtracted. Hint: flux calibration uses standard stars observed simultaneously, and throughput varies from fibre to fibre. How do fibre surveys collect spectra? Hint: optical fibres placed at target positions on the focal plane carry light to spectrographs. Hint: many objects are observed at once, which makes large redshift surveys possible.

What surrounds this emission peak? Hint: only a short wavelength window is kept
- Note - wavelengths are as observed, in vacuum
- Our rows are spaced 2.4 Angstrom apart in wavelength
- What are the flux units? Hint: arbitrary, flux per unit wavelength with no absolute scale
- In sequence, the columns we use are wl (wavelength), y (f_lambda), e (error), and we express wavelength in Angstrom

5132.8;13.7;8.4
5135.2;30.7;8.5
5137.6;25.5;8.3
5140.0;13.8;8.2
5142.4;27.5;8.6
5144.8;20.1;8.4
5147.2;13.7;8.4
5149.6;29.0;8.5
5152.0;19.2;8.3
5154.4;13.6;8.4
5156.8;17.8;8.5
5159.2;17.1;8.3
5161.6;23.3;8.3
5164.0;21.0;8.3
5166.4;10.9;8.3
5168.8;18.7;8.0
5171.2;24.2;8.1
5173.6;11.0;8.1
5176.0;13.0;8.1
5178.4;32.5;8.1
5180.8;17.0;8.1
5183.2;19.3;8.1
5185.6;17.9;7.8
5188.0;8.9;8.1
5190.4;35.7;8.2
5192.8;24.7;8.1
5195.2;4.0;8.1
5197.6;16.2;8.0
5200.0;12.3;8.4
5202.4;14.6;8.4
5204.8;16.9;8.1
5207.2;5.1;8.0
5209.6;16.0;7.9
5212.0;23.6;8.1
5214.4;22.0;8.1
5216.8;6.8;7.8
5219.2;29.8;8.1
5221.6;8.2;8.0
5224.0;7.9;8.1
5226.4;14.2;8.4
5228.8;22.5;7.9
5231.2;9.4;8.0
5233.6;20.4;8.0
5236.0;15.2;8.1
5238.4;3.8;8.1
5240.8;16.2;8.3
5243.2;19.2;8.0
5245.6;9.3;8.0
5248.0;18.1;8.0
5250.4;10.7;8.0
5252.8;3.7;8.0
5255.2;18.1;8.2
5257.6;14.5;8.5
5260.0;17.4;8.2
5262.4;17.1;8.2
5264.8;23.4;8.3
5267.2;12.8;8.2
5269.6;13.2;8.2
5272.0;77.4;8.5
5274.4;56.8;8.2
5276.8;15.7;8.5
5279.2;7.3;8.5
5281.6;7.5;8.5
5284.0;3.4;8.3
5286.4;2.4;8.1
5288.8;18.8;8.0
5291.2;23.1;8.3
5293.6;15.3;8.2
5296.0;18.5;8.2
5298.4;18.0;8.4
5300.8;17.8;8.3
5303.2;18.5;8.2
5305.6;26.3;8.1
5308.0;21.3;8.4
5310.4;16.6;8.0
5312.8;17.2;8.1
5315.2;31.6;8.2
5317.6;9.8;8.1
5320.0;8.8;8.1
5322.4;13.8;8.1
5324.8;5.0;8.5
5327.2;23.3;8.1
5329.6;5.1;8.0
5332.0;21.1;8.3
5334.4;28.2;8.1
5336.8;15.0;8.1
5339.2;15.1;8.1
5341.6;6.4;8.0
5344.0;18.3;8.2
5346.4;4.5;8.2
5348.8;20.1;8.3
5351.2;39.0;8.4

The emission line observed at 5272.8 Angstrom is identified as H-beta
